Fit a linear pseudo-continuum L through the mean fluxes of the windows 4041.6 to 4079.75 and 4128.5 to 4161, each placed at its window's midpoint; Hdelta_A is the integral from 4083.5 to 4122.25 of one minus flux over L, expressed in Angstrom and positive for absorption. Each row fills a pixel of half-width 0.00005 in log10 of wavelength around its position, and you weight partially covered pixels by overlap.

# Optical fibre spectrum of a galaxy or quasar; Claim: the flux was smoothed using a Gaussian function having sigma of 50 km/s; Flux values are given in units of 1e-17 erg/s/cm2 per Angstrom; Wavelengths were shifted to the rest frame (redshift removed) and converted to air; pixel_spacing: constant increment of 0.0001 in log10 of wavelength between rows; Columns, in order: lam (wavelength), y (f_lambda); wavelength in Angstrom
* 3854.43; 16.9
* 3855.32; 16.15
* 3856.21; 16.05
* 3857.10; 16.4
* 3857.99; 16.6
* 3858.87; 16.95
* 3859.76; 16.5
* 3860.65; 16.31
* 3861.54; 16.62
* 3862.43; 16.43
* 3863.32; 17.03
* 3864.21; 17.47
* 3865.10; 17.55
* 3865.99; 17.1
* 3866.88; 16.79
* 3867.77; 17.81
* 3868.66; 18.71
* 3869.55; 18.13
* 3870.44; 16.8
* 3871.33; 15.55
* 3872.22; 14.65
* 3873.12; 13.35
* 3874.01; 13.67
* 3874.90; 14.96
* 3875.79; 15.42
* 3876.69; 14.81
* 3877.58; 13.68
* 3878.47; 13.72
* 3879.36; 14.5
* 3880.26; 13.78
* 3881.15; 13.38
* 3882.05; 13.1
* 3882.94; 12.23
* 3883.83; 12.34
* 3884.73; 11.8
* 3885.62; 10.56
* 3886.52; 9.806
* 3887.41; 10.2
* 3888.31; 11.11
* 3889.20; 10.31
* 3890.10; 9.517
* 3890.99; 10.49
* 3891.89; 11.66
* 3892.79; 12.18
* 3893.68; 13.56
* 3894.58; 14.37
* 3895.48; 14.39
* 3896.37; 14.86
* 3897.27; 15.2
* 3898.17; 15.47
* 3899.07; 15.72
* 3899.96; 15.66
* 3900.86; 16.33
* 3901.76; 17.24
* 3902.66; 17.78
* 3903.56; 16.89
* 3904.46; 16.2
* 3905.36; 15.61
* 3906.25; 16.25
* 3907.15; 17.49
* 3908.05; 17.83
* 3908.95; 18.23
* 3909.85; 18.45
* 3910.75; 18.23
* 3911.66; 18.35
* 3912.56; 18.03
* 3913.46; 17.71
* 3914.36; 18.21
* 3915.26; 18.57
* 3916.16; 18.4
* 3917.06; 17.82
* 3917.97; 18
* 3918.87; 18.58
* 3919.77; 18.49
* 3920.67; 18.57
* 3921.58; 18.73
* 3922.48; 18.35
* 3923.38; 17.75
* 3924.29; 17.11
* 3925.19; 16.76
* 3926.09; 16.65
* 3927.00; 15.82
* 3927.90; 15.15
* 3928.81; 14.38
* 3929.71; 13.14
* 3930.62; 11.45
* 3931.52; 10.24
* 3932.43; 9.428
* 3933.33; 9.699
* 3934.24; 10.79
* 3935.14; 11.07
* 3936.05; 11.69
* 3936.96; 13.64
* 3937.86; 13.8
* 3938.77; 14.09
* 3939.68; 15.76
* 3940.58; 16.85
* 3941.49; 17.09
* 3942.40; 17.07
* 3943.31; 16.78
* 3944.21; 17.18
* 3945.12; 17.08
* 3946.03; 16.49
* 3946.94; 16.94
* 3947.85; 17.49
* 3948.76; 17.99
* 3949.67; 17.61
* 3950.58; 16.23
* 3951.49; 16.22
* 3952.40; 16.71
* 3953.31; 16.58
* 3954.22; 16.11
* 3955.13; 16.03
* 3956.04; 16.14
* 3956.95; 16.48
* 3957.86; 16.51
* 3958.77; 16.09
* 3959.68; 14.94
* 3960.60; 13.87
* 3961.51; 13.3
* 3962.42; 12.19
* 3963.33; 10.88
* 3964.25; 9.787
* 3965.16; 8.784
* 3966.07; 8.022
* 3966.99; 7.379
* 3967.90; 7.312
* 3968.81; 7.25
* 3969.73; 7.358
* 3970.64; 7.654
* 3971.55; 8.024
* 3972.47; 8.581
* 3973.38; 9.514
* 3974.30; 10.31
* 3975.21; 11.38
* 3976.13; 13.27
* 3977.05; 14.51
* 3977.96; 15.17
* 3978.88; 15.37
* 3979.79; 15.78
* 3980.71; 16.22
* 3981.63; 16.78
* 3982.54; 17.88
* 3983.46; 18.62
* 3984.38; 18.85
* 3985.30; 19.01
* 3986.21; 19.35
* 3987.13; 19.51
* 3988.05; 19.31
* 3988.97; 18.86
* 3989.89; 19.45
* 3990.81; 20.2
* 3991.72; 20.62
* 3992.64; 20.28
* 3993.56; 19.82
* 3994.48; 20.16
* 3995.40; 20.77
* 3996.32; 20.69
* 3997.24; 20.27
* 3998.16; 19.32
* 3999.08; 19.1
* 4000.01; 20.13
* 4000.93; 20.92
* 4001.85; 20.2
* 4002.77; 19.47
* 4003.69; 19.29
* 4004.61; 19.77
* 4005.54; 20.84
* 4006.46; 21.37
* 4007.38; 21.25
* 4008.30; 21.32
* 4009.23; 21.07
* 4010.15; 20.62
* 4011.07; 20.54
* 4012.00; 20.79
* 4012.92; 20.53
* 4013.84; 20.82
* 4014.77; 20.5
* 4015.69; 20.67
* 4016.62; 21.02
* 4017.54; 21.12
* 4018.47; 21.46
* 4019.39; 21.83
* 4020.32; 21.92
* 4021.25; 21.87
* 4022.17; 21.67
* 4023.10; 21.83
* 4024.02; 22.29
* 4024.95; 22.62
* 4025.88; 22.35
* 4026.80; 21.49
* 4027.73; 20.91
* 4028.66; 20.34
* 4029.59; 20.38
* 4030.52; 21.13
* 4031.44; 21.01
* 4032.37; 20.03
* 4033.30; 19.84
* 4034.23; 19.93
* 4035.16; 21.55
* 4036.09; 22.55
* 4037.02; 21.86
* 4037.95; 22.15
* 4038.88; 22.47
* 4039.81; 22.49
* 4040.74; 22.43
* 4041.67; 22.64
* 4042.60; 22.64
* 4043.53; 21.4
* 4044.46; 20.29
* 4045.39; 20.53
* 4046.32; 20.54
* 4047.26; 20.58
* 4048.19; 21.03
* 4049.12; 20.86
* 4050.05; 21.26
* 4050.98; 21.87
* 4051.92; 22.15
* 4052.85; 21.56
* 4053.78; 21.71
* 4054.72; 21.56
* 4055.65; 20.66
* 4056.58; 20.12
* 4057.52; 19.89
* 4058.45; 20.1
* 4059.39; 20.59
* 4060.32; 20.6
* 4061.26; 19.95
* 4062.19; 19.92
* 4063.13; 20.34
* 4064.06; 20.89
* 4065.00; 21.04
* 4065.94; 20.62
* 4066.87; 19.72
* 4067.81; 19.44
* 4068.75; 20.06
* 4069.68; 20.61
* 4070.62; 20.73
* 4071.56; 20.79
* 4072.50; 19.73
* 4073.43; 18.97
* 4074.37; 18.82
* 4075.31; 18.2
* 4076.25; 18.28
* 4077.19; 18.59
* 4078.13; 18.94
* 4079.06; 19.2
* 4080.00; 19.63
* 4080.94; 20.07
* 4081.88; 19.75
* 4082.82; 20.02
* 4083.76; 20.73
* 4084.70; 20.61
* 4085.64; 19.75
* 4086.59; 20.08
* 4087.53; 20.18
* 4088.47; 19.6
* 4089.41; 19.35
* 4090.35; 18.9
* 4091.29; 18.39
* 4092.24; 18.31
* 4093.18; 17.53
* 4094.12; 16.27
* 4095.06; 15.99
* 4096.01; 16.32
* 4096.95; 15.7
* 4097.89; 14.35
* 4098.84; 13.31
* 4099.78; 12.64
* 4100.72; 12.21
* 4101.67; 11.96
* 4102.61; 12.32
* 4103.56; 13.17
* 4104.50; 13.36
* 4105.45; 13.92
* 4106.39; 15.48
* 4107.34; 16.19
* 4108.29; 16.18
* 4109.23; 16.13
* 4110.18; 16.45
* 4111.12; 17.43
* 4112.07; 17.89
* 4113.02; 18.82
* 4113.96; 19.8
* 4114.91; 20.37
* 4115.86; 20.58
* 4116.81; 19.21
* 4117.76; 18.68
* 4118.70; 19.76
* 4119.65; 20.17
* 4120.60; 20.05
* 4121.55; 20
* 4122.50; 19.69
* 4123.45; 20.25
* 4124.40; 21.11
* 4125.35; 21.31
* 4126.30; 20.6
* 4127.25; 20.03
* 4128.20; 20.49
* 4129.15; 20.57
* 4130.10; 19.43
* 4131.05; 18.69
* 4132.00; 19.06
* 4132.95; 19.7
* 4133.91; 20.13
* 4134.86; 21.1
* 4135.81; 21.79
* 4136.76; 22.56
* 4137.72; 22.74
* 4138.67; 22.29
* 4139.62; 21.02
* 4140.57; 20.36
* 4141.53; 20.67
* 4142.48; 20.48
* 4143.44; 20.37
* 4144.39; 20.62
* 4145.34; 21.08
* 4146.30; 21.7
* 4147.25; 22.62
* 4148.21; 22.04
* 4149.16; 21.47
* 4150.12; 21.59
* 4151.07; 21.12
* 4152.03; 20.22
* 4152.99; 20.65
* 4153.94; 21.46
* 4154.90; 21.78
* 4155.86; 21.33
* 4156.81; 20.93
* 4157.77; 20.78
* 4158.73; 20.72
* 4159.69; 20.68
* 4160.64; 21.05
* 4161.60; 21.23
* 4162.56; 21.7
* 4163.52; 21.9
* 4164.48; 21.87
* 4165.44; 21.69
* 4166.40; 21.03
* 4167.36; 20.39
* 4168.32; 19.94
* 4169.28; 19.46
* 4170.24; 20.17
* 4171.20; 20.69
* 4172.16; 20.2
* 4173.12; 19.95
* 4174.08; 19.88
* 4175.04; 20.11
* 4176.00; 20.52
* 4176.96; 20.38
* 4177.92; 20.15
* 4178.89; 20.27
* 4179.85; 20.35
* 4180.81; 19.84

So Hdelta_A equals 6.40 Angstrom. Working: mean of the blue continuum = 20.4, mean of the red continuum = 21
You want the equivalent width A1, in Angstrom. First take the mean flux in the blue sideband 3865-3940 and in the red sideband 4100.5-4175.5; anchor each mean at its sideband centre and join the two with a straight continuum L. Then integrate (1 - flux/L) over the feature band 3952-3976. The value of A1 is 6.5 Angstrom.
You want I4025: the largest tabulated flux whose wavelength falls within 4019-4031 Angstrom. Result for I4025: 22.62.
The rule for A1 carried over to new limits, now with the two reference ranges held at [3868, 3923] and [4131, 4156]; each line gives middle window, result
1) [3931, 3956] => 2.12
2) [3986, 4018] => -4.46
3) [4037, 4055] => -2.65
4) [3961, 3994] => 6.15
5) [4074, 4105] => 3.87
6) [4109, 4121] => 0.89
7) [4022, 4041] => -3.07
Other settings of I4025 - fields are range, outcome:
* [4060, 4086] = 21.04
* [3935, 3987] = 19.35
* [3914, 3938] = 18.73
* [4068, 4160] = 22.74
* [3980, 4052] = 22.64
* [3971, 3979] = 15.37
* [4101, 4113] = 17.89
